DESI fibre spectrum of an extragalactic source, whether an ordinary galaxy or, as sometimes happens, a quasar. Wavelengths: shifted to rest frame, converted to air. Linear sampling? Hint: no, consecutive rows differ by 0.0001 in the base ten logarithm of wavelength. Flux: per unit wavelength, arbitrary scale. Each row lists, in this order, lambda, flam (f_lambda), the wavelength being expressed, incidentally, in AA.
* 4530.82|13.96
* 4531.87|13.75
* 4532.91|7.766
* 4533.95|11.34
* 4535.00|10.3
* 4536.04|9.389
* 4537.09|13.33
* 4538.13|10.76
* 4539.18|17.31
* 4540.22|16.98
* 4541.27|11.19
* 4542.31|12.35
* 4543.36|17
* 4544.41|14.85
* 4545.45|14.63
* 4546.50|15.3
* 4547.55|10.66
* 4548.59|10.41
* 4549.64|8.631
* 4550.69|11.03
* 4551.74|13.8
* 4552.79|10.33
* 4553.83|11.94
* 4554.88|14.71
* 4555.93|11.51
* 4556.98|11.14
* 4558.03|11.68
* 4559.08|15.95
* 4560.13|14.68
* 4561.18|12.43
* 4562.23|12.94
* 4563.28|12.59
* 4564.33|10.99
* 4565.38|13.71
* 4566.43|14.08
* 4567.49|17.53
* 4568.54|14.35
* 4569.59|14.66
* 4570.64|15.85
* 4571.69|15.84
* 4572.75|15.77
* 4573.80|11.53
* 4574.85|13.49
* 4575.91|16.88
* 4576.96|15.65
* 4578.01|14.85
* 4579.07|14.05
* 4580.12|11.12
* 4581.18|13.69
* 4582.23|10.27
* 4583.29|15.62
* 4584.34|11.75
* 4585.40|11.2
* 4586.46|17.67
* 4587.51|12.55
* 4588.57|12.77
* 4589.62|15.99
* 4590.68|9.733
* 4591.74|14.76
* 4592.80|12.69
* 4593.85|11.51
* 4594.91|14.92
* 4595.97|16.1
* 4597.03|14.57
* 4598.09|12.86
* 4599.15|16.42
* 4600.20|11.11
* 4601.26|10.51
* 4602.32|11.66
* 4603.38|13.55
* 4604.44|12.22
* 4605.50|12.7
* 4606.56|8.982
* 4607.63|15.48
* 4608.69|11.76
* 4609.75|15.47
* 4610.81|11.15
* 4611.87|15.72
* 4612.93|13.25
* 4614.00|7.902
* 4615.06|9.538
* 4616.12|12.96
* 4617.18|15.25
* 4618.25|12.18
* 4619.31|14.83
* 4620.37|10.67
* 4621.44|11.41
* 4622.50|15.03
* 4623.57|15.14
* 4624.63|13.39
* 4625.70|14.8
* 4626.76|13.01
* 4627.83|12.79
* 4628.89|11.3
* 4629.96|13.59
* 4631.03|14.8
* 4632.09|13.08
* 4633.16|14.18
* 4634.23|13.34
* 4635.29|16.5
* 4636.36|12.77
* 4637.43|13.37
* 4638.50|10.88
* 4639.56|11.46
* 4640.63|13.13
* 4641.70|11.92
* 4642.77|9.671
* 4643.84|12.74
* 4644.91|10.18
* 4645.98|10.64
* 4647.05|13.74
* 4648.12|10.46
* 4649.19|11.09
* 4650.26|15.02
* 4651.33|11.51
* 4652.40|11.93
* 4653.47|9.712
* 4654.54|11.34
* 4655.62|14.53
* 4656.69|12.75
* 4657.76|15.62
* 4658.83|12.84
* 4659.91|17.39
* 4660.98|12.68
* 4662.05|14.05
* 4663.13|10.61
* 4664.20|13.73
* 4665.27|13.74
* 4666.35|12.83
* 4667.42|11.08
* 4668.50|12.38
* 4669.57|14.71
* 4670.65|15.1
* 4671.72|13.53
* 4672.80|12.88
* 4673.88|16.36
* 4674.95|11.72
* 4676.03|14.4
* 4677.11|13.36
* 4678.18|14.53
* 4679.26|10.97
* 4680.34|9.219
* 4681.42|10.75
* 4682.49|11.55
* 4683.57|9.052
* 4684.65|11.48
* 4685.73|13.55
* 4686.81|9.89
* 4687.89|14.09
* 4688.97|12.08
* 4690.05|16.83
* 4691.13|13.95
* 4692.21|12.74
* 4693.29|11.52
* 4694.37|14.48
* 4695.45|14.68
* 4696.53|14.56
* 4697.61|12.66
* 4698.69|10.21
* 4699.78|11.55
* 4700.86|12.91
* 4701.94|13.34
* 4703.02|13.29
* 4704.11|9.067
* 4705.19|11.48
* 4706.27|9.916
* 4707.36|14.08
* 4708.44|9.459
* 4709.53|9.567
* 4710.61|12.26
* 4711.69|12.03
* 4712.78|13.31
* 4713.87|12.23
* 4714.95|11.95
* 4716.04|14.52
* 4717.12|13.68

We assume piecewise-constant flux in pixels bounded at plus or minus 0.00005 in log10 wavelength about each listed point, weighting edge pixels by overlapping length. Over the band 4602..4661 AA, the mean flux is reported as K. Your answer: 12.8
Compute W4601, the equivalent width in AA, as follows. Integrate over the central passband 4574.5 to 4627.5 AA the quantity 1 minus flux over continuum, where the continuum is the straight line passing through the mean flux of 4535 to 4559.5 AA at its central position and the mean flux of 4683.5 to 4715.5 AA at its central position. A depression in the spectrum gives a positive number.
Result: -2.6 AA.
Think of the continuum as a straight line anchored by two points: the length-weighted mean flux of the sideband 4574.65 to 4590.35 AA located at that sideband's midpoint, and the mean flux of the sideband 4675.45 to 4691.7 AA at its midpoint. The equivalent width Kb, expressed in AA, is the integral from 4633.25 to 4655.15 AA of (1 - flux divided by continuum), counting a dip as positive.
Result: 1.4 AA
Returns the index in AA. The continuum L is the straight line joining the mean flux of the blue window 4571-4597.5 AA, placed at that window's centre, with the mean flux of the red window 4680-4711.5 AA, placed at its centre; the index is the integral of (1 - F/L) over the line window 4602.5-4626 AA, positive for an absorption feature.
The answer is 0.9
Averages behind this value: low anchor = 13.8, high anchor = 12.1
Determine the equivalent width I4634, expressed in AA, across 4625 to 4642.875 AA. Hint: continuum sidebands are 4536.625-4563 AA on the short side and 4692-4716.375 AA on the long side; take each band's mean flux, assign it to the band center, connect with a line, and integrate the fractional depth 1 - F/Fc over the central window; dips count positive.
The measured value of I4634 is -0.7 AA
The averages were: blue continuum 13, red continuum 12.2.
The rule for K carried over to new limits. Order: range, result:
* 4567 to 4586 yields 14.1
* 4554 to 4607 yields 13.5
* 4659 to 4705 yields 12.8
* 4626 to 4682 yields 12.8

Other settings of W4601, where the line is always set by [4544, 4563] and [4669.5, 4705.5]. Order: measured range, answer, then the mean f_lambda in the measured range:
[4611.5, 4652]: -0.17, 12.7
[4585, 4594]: -0.50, 13.3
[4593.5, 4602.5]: -0.55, 13.4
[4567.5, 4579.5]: -2.23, 14.9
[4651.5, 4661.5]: -0.37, 13.1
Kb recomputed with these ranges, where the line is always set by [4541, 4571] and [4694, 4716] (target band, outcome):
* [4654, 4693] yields -1.9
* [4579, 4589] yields -0.1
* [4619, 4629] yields -0.5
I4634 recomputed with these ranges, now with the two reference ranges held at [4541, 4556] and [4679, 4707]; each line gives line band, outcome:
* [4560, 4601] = -4.19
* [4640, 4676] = -1.53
